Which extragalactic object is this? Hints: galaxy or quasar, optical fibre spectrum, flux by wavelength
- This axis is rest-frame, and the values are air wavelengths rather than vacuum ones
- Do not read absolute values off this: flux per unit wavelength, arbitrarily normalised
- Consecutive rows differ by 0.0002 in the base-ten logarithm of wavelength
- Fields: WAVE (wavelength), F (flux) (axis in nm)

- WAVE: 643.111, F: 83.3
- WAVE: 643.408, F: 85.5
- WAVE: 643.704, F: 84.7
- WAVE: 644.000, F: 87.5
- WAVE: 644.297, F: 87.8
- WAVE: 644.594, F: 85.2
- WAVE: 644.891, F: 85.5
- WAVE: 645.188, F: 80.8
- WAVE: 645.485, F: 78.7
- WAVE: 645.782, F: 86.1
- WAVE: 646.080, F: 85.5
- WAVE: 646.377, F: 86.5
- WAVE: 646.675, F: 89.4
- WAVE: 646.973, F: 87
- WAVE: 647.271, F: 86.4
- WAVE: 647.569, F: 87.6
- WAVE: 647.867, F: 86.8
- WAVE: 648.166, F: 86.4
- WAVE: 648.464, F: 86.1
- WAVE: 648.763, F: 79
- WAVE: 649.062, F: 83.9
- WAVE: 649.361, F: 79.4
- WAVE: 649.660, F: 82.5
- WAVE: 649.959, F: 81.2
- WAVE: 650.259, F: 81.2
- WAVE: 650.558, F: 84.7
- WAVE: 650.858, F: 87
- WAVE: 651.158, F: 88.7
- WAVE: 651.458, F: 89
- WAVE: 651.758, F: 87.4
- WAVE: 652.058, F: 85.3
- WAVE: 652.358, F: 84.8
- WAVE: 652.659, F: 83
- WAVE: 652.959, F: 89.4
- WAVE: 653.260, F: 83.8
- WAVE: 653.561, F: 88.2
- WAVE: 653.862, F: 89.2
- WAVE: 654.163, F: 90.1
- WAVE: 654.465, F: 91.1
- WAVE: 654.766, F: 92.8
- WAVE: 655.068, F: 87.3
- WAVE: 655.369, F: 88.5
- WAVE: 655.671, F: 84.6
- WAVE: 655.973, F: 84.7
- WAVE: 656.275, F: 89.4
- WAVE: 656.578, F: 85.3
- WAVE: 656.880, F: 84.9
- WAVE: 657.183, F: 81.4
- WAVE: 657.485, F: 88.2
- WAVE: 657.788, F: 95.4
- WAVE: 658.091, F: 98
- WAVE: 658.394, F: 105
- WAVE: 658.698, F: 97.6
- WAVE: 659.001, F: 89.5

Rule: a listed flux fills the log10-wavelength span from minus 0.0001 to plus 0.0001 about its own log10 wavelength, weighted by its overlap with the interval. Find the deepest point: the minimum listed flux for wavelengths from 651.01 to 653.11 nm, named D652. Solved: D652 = 83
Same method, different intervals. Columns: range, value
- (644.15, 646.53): 78.7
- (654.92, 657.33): 81.4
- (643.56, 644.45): 84.7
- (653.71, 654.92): 89.2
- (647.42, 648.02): 86.8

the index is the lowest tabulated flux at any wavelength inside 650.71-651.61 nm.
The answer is 87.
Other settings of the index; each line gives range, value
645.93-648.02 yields 85.5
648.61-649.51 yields 79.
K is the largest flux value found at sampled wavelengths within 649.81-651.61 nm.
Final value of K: 89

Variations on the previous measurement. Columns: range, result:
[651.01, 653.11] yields 89.4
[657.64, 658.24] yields 98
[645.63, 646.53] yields 86.5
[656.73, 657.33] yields 84.9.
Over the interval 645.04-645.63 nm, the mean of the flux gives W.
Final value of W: 79.8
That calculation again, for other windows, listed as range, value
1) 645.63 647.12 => 86.9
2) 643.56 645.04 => 86.1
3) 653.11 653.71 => 86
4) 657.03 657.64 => 84.9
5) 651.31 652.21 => 87.3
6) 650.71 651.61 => 88.2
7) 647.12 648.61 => 86.7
